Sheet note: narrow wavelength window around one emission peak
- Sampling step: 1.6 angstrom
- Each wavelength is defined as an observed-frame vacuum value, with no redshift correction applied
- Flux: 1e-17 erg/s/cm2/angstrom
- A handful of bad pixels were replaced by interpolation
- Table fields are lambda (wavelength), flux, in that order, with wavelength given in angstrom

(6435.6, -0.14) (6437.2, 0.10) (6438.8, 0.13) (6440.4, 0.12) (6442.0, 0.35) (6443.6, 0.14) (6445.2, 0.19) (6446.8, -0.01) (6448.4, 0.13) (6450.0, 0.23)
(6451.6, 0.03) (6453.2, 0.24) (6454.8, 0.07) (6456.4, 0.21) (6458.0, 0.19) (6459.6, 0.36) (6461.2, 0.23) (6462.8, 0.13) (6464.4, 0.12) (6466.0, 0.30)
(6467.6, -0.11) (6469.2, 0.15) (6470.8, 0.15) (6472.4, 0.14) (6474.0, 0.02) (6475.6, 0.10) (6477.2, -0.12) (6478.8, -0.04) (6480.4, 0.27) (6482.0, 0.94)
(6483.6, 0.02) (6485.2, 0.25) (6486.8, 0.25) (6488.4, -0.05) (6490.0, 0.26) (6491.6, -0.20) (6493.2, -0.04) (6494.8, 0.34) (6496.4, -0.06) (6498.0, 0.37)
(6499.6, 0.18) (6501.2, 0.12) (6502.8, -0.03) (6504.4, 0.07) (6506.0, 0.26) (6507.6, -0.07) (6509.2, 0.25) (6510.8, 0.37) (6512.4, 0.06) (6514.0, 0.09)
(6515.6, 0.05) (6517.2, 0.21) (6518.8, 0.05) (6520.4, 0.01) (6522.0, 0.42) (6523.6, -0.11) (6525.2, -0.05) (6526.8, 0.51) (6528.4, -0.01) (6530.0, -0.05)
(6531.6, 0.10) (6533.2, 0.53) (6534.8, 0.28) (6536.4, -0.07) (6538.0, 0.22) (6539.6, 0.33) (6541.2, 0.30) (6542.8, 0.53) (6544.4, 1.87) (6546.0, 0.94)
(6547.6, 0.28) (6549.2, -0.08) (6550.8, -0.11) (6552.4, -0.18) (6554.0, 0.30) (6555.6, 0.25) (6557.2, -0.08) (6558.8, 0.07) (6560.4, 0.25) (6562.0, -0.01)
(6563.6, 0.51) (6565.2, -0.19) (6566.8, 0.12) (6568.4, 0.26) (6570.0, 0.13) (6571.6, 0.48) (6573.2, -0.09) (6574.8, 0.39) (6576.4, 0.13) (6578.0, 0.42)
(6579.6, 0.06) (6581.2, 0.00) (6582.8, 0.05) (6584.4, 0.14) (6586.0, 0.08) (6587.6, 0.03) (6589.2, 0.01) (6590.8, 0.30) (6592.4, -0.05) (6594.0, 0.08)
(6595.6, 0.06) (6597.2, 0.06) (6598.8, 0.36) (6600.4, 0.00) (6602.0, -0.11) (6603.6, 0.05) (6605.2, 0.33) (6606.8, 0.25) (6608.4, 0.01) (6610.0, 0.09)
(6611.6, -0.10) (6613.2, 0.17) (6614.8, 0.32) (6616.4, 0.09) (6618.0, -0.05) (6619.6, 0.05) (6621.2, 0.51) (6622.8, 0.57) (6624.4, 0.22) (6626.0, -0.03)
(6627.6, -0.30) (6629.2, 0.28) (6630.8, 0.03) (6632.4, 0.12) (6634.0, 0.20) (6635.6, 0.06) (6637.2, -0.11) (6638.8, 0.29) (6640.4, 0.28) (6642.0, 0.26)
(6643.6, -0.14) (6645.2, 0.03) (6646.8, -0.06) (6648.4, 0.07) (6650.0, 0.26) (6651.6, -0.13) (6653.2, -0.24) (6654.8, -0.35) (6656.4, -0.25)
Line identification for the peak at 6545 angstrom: [O III]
